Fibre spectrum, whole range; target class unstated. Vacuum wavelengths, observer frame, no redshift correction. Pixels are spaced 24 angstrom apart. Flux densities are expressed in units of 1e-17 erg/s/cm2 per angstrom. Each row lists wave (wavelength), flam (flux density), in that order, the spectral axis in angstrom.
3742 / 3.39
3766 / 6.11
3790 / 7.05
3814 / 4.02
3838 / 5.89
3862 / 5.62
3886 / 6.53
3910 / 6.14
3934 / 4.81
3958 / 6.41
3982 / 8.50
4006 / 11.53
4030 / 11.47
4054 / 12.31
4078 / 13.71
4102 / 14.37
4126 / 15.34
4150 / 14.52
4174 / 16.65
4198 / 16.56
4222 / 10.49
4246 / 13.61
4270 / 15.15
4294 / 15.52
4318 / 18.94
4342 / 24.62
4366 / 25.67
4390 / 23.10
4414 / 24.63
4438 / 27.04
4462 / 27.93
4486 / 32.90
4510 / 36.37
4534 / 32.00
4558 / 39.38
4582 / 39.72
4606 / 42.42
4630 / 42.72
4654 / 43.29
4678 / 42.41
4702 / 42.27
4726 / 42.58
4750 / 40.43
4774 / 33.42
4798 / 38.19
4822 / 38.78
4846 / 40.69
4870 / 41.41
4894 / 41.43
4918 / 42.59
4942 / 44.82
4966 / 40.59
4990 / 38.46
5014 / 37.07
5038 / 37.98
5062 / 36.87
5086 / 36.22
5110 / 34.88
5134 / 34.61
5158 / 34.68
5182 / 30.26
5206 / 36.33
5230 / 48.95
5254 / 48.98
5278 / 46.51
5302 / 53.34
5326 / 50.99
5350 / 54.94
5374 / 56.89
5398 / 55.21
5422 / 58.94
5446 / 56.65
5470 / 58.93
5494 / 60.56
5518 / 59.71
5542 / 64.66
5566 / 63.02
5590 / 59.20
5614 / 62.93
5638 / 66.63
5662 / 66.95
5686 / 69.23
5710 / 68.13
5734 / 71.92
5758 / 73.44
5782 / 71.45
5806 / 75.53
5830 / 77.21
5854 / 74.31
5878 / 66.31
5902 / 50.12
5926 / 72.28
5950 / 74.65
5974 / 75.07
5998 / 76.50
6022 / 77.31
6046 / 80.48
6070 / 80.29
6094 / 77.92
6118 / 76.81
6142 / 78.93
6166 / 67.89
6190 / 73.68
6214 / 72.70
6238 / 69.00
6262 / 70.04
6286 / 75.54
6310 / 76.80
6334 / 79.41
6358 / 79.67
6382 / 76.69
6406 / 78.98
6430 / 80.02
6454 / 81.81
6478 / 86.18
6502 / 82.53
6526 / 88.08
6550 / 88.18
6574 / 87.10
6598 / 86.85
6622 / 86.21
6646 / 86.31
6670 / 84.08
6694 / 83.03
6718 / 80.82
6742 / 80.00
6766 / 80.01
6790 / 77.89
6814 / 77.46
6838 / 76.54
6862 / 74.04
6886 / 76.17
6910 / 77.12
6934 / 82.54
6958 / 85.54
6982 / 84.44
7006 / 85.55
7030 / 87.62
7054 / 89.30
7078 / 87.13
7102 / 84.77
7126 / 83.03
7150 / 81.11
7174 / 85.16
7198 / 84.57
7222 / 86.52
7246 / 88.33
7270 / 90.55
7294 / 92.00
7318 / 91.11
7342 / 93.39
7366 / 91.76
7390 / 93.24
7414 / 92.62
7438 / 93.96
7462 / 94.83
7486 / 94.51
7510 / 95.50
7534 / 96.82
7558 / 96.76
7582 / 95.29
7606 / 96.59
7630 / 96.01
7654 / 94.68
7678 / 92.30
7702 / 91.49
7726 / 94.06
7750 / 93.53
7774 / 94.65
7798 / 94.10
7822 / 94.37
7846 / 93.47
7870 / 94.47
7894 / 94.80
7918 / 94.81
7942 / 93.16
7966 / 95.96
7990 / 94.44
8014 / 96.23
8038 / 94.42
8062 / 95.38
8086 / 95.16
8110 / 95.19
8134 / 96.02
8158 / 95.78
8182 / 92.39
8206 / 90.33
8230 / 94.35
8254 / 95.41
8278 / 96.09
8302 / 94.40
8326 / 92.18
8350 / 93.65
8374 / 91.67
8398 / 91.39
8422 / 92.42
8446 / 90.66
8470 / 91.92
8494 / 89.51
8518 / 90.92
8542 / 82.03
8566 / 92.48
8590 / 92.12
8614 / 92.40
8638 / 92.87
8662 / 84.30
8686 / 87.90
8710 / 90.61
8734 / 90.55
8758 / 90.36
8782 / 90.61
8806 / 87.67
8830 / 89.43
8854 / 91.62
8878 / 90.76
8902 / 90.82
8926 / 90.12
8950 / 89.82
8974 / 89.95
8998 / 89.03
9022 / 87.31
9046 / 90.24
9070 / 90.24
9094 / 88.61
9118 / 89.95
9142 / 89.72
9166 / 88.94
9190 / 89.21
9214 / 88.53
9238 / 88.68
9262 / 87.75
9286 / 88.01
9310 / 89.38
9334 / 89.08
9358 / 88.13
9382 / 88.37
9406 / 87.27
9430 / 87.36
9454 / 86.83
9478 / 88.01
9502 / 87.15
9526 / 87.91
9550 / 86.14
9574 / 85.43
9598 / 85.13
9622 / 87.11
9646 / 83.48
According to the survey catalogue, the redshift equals 0.000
